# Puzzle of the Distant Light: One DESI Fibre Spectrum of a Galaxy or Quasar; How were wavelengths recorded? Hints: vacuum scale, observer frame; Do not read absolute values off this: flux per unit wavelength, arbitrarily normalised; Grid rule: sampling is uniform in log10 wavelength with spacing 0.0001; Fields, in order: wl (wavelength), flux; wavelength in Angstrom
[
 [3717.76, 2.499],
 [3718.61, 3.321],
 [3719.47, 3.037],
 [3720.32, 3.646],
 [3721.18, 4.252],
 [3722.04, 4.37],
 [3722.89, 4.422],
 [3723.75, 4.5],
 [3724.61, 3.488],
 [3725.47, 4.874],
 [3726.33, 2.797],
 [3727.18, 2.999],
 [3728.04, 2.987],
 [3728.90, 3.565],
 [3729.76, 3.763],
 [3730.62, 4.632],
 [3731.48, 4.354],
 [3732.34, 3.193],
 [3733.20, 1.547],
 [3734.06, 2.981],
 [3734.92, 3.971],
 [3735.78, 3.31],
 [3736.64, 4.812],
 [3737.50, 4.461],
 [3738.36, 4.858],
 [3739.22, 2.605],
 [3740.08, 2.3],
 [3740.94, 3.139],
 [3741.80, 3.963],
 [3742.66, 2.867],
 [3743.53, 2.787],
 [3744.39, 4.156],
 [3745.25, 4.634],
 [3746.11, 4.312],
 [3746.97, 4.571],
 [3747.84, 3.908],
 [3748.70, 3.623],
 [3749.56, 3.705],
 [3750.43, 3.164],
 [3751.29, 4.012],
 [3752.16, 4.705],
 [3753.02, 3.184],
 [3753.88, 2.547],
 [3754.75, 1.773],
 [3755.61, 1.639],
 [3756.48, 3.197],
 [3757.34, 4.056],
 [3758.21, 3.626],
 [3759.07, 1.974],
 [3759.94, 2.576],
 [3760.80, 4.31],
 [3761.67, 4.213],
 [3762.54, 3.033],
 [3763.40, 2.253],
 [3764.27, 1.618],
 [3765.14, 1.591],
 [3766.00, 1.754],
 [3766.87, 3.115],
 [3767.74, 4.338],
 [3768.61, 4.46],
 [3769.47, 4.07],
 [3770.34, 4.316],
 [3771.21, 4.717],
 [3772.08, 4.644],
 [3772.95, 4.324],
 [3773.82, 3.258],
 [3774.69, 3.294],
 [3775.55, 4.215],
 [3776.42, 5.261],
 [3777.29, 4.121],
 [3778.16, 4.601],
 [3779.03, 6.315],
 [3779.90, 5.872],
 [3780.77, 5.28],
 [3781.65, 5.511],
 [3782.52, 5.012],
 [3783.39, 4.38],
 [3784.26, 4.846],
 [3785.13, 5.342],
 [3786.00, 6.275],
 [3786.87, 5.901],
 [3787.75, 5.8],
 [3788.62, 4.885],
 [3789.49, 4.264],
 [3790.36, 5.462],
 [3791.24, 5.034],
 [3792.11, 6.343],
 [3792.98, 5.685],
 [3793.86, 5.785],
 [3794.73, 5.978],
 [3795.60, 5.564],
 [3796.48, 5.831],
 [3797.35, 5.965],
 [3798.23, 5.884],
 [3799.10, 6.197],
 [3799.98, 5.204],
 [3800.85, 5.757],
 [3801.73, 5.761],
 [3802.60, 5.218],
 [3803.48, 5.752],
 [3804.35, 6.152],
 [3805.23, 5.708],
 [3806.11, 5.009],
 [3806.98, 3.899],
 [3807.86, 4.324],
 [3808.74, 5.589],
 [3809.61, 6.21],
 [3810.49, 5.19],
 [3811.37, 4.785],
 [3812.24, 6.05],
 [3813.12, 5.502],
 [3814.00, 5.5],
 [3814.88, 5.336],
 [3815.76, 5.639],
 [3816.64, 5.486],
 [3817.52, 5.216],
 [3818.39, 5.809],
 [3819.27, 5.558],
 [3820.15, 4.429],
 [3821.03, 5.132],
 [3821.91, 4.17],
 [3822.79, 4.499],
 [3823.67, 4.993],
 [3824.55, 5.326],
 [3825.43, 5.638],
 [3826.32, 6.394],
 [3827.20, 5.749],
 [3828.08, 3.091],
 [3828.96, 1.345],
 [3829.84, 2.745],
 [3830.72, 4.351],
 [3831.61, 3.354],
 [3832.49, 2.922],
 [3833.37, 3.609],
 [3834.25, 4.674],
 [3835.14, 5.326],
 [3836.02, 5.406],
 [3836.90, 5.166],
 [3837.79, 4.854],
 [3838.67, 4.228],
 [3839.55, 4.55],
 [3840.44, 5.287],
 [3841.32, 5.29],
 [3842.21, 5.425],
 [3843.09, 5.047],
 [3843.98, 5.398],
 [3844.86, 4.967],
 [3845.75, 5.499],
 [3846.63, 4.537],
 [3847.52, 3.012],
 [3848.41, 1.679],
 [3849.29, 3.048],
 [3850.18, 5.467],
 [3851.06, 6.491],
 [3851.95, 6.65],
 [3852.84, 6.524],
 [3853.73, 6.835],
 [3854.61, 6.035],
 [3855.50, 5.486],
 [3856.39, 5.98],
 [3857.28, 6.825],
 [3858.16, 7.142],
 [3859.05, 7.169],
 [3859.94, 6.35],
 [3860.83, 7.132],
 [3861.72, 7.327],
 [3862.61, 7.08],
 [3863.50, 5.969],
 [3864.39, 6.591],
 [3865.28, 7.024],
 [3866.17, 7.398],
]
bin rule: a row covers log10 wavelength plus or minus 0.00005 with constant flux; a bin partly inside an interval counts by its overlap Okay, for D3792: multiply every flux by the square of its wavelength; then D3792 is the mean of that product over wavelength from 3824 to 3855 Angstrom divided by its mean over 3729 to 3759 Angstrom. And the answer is 1.42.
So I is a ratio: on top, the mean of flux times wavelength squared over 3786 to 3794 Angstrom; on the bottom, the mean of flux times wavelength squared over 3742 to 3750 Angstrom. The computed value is 1.46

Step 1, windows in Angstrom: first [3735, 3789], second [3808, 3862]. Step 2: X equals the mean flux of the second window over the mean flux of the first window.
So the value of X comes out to 1.3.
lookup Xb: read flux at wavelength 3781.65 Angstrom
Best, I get 5.511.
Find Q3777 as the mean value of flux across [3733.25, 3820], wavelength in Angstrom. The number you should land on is 4.47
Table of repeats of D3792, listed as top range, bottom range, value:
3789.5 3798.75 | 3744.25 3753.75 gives 1.48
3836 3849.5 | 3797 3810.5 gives 0.85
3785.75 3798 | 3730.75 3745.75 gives 1.63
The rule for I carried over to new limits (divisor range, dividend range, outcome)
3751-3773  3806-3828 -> 1.64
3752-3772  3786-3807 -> 1.79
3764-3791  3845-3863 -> 1.34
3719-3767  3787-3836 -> 1.55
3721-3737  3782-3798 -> 1.52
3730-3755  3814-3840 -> 1.35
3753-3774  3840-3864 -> 1.85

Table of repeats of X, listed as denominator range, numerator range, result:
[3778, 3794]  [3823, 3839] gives 0.81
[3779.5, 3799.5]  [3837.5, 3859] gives 0.96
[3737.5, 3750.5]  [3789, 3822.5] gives 1.47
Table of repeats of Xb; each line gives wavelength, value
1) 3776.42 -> 5.261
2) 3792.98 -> 5.685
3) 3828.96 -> 1.345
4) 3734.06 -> 2.981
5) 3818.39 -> 5.809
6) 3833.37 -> 3.609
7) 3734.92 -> 3.971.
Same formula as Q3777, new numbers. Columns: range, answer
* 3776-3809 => 5.41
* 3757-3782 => 3.88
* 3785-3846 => 5.13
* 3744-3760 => 3.46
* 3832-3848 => 4.72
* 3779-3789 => 5.42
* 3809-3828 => 5.32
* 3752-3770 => 3.03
